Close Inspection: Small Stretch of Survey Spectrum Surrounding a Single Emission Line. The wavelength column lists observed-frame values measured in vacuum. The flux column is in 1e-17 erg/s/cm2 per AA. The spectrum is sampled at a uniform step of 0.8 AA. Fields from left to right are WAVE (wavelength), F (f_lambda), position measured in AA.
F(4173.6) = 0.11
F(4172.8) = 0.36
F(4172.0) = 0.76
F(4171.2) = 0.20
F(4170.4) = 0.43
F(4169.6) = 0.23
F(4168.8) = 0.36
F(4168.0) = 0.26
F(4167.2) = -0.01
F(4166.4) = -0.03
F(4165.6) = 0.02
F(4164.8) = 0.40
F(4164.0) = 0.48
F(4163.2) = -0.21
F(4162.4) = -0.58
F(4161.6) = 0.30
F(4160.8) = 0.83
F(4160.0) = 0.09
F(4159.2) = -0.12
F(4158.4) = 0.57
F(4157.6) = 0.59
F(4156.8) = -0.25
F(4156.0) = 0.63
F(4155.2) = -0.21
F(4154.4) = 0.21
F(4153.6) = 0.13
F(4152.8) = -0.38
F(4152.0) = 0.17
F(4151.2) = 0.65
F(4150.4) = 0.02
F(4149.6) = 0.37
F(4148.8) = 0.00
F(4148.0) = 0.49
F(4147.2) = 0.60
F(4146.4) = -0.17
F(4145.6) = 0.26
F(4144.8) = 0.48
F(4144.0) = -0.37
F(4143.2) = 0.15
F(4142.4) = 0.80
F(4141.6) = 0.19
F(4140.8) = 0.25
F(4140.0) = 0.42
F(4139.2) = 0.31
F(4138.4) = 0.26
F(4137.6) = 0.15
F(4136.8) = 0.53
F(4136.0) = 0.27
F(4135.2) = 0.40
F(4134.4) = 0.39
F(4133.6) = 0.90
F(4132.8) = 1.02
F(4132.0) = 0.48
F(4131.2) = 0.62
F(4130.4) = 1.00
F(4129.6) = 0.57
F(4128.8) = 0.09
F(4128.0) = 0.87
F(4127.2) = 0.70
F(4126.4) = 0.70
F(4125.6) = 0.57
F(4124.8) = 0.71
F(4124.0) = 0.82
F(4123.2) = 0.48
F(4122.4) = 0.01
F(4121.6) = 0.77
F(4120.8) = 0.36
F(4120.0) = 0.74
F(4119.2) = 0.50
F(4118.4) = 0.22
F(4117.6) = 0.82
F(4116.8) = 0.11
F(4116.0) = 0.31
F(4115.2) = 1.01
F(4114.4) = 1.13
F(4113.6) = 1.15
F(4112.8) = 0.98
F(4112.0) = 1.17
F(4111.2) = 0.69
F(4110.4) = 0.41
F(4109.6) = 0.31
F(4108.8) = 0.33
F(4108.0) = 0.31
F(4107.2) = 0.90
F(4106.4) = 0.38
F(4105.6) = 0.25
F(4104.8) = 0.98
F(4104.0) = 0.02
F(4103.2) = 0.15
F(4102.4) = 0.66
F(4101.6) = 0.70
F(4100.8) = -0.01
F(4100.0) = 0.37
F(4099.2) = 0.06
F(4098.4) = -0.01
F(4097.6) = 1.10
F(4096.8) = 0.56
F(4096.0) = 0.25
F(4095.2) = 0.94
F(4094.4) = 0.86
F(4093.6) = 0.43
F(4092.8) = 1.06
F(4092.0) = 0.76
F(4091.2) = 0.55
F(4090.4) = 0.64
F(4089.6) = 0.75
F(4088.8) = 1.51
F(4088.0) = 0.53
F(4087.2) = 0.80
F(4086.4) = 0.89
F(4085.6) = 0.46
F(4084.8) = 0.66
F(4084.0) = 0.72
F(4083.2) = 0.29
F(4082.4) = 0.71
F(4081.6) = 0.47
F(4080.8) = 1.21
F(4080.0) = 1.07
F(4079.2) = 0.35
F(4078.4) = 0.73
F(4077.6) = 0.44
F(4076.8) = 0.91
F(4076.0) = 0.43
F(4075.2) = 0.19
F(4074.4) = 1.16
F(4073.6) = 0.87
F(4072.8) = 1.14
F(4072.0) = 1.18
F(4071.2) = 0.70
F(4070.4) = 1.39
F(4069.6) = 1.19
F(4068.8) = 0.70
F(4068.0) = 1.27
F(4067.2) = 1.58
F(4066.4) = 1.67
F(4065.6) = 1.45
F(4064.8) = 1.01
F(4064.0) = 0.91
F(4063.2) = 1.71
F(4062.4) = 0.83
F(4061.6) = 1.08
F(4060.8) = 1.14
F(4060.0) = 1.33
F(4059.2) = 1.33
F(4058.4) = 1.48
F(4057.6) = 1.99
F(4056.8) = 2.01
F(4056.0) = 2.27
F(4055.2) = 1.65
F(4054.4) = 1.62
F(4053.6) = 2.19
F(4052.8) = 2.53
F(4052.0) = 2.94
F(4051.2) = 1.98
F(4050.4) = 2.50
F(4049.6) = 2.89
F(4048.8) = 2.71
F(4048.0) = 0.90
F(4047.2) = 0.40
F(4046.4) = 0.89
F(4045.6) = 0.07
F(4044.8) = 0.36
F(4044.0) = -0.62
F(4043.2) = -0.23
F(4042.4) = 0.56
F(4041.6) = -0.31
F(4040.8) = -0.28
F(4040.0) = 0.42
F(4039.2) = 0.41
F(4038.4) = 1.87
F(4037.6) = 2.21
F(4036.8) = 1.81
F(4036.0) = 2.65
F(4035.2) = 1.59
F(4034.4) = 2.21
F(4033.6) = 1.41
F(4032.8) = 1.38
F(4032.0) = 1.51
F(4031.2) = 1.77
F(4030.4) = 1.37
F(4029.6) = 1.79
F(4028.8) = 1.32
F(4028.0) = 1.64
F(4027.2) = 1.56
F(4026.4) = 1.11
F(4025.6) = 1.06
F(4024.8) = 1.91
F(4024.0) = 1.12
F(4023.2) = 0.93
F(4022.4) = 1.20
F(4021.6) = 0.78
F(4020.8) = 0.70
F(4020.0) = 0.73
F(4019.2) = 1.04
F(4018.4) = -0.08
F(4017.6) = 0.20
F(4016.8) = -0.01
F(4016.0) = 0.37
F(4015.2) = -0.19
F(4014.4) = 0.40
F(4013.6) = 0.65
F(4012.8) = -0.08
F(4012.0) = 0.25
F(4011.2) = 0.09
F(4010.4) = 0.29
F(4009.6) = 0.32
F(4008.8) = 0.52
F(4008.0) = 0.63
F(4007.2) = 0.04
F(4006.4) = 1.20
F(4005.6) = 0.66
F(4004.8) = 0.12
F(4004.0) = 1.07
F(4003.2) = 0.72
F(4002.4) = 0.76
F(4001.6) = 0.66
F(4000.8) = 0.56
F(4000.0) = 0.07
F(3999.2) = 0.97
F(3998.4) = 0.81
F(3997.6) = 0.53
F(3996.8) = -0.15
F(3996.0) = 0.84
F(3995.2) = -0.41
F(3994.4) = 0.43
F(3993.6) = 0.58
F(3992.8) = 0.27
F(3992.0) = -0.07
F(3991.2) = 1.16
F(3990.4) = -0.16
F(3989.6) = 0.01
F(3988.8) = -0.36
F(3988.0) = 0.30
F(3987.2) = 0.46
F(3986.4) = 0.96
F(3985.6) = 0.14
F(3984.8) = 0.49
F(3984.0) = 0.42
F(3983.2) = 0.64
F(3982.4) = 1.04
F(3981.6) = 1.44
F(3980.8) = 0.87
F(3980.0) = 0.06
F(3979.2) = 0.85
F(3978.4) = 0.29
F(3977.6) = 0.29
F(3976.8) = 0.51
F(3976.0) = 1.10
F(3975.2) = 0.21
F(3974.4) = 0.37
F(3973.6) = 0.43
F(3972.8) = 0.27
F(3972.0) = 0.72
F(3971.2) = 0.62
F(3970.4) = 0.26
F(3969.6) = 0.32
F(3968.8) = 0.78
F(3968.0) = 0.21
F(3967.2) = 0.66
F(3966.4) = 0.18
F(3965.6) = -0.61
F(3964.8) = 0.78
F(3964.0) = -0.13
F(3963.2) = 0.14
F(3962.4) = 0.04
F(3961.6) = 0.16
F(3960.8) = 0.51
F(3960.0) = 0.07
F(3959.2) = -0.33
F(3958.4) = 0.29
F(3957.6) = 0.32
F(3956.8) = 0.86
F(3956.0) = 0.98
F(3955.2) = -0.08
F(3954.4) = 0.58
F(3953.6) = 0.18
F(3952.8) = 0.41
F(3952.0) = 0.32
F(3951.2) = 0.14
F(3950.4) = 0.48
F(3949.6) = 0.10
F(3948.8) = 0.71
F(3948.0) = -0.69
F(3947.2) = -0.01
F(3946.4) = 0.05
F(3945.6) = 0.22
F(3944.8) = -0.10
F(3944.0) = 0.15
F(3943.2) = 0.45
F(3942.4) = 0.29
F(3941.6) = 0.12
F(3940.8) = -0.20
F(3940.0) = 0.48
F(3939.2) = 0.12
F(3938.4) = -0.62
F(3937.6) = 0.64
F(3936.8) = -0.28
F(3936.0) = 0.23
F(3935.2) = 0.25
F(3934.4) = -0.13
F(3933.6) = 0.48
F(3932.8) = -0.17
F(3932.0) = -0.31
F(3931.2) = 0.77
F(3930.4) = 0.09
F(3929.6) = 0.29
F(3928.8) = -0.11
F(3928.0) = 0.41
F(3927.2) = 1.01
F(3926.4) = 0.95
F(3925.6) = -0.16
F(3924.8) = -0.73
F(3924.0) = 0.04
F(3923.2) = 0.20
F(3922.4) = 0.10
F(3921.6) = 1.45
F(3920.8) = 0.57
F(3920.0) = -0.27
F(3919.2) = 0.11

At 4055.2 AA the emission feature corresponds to Lyman alpha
